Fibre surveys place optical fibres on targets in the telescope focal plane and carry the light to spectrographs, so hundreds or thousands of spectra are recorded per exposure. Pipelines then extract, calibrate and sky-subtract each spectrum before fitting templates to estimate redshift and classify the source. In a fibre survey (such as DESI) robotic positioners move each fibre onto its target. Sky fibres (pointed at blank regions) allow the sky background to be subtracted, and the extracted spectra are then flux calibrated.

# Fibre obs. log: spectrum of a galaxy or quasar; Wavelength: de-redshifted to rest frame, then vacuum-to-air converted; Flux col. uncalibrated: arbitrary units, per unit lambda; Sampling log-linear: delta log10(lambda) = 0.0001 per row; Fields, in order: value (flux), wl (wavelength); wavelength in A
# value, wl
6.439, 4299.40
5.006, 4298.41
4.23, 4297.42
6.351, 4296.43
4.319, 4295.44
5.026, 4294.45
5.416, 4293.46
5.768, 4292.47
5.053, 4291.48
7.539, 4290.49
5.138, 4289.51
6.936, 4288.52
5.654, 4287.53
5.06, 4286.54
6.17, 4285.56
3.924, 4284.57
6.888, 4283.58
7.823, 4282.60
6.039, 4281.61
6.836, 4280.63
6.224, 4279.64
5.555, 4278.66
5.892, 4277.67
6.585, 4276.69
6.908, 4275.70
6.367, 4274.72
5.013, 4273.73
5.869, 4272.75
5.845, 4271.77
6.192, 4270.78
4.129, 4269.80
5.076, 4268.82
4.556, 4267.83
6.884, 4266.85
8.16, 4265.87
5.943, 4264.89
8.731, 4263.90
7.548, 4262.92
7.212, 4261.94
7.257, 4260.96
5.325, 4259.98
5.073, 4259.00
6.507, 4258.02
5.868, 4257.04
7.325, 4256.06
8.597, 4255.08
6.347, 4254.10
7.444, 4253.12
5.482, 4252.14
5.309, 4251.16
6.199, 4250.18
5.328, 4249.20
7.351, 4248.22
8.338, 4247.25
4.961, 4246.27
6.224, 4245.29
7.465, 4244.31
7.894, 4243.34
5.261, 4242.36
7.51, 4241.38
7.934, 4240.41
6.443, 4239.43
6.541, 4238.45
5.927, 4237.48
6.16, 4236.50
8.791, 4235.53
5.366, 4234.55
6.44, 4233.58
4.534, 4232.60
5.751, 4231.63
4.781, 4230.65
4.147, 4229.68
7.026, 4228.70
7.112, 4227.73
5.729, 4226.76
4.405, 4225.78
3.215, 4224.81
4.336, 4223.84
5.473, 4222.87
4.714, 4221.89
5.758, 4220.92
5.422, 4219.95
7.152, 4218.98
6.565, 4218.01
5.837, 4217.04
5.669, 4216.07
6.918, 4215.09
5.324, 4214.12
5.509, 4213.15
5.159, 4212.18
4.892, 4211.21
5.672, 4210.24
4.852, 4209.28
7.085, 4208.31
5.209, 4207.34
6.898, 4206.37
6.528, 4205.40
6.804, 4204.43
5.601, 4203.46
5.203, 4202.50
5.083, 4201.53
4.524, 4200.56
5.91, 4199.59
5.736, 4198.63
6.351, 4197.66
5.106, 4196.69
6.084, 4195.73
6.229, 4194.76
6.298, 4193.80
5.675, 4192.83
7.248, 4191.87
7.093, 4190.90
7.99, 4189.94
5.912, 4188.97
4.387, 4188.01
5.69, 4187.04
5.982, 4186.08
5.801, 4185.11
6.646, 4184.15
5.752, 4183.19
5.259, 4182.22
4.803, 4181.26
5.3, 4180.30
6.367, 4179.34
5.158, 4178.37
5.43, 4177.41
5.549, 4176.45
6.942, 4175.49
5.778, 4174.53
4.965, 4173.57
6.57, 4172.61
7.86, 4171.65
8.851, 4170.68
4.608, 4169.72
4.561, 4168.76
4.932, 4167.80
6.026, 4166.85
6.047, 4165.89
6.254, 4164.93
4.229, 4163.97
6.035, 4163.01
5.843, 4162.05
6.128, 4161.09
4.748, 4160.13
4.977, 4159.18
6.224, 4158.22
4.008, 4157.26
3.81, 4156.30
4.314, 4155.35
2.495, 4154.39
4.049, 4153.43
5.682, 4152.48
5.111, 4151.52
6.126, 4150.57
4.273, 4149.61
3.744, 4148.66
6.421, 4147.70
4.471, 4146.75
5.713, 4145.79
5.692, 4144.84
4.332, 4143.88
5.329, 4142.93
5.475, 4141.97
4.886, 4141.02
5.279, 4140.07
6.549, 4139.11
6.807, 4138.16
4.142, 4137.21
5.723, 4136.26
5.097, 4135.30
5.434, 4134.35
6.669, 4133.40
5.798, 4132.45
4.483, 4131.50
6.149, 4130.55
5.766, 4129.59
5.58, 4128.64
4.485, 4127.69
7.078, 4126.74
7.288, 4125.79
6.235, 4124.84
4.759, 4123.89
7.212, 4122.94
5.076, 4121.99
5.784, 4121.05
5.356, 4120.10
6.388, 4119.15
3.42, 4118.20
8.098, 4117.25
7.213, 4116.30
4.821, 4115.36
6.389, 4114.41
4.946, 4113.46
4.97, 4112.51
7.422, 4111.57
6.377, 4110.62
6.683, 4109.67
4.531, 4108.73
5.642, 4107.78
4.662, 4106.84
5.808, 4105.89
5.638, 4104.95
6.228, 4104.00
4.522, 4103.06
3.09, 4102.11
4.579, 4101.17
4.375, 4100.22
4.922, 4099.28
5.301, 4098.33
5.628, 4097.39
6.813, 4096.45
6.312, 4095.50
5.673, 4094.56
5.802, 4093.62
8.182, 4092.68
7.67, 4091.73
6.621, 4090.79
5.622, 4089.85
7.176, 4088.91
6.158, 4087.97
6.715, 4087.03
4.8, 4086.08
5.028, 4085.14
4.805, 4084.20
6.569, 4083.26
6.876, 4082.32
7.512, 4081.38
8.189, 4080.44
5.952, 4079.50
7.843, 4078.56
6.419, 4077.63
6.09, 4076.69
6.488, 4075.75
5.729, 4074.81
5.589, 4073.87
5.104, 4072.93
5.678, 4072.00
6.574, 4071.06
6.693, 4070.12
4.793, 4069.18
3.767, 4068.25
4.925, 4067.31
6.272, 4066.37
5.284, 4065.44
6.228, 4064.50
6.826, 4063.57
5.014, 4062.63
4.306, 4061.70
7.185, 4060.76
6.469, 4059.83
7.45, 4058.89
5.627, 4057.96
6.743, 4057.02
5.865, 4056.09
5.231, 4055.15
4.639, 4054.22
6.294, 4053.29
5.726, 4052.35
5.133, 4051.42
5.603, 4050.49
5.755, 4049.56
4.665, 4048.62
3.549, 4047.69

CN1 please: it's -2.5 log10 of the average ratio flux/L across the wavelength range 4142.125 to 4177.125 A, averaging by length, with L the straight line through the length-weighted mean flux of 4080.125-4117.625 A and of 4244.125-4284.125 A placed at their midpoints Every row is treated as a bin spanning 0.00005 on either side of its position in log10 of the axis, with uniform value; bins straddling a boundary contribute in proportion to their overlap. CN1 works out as 0.14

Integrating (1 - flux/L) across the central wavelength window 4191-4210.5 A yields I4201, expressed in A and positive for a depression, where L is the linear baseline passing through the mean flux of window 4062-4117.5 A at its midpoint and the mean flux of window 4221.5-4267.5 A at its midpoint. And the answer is 0.8 A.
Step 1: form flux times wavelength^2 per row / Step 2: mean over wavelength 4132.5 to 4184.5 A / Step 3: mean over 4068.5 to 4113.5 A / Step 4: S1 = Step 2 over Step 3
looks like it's 0.9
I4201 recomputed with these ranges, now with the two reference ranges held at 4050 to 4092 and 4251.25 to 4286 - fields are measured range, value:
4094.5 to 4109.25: 2.0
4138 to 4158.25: 3.8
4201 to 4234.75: 3.4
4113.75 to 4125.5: 0.4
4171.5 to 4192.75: 0.7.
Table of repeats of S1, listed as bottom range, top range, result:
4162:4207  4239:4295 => 1.11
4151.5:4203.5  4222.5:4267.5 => 1.16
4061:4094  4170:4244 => 1.04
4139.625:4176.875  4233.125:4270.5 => 1.28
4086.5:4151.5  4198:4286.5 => 1.13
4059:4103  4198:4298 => 1.10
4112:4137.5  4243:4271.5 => 1.21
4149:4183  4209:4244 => 1.11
